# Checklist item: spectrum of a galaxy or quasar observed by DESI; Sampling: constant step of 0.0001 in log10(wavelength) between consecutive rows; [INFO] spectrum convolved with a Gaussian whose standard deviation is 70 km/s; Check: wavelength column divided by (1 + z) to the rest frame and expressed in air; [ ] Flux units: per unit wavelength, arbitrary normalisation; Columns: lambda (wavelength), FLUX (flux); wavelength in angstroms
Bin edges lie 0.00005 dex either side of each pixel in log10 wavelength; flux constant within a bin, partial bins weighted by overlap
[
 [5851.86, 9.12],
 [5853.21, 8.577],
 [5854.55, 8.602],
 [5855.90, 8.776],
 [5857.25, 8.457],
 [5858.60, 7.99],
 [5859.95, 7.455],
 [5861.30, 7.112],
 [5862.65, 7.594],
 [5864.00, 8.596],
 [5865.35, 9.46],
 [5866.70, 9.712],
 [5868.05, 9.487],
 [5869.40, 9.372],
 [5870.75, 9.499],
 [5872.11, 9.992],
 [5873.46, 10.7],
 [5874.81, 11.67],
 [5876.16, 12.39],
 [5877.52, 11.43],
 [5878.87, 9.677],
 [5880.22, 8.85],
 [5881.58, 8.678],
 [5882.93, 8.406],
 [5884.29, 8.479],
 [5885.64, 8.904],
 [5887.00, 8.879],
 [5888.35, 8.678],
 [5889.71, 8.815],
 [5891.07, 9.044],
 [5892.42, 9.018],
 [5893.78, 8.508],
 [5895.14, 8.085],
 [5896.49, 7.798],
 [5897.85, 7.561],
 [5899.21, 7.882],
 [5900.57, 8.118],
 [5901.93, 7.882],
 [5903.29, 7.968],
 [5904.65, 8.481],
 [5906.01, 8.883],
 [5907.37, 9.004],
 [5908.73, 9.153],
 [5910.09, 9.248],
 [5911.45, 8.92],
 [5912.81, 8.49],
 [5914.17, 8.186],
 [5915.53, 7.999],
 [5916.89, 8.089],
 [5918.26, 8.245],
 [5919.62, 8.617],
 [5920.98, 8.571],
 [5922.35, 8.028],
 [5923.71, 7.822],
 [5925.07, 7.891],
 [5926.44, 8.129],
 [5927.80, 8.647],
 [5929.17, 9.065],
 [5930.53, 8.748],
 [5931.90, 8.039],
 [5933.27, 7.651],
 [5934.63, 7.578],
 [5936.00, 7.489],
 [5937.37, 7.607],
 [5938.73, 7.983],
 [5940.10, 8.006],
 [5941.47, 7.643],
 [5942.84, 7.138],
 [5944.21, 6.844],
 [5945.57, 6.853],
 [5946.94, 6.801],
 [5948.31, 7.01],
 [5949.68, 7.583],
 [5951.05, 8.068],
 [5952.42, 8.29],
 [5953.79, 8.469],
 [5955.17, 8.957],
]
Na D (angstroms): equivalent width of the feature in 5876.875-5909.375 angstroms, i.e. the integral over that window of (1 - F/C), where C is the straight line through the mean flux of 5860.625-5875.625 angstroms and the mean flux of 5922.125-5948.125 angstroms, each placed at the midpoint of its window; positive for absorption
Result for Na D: 0.5 angstroms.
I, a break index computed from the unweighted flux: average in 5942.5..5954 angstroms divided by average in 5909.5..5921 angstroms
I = 0.9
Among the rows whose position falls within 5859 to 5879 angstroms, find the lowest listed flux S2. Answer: 7.112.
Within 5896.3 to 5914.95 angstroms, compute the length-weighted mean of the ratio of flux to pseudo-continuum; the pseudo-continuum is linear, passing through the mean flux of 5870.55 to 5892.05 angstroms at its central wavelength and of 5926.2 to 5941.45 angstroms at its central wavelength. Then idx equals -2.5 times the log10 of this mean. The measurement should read 0.06 mag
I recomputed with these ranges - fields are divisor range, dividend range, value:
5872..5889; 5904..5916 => 0.90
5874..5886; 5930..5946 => 0.77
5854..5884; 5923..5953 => 0.84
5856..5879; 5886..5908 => 0.89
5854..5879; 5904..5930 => 0.91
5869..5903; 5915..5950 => 0.86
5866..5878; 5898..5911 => 0.81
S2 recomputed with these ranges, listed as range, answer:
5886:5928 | 7.561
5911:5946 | 6.844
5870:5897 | 7.798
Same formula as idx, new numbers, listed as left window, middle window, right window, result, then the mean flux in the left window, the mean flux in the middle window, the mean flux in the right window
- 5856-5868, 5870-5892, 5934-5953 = -0.18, 8.38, 9.62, 7.49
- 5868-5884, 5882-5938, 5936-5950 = 0.03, 9.99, 8.36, 7.35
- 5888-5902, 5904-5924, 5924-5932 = -0.02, 8.31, 8.53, 8.42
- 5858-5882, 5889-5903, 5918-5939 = 0.08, 9.44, 8.26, 8.13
